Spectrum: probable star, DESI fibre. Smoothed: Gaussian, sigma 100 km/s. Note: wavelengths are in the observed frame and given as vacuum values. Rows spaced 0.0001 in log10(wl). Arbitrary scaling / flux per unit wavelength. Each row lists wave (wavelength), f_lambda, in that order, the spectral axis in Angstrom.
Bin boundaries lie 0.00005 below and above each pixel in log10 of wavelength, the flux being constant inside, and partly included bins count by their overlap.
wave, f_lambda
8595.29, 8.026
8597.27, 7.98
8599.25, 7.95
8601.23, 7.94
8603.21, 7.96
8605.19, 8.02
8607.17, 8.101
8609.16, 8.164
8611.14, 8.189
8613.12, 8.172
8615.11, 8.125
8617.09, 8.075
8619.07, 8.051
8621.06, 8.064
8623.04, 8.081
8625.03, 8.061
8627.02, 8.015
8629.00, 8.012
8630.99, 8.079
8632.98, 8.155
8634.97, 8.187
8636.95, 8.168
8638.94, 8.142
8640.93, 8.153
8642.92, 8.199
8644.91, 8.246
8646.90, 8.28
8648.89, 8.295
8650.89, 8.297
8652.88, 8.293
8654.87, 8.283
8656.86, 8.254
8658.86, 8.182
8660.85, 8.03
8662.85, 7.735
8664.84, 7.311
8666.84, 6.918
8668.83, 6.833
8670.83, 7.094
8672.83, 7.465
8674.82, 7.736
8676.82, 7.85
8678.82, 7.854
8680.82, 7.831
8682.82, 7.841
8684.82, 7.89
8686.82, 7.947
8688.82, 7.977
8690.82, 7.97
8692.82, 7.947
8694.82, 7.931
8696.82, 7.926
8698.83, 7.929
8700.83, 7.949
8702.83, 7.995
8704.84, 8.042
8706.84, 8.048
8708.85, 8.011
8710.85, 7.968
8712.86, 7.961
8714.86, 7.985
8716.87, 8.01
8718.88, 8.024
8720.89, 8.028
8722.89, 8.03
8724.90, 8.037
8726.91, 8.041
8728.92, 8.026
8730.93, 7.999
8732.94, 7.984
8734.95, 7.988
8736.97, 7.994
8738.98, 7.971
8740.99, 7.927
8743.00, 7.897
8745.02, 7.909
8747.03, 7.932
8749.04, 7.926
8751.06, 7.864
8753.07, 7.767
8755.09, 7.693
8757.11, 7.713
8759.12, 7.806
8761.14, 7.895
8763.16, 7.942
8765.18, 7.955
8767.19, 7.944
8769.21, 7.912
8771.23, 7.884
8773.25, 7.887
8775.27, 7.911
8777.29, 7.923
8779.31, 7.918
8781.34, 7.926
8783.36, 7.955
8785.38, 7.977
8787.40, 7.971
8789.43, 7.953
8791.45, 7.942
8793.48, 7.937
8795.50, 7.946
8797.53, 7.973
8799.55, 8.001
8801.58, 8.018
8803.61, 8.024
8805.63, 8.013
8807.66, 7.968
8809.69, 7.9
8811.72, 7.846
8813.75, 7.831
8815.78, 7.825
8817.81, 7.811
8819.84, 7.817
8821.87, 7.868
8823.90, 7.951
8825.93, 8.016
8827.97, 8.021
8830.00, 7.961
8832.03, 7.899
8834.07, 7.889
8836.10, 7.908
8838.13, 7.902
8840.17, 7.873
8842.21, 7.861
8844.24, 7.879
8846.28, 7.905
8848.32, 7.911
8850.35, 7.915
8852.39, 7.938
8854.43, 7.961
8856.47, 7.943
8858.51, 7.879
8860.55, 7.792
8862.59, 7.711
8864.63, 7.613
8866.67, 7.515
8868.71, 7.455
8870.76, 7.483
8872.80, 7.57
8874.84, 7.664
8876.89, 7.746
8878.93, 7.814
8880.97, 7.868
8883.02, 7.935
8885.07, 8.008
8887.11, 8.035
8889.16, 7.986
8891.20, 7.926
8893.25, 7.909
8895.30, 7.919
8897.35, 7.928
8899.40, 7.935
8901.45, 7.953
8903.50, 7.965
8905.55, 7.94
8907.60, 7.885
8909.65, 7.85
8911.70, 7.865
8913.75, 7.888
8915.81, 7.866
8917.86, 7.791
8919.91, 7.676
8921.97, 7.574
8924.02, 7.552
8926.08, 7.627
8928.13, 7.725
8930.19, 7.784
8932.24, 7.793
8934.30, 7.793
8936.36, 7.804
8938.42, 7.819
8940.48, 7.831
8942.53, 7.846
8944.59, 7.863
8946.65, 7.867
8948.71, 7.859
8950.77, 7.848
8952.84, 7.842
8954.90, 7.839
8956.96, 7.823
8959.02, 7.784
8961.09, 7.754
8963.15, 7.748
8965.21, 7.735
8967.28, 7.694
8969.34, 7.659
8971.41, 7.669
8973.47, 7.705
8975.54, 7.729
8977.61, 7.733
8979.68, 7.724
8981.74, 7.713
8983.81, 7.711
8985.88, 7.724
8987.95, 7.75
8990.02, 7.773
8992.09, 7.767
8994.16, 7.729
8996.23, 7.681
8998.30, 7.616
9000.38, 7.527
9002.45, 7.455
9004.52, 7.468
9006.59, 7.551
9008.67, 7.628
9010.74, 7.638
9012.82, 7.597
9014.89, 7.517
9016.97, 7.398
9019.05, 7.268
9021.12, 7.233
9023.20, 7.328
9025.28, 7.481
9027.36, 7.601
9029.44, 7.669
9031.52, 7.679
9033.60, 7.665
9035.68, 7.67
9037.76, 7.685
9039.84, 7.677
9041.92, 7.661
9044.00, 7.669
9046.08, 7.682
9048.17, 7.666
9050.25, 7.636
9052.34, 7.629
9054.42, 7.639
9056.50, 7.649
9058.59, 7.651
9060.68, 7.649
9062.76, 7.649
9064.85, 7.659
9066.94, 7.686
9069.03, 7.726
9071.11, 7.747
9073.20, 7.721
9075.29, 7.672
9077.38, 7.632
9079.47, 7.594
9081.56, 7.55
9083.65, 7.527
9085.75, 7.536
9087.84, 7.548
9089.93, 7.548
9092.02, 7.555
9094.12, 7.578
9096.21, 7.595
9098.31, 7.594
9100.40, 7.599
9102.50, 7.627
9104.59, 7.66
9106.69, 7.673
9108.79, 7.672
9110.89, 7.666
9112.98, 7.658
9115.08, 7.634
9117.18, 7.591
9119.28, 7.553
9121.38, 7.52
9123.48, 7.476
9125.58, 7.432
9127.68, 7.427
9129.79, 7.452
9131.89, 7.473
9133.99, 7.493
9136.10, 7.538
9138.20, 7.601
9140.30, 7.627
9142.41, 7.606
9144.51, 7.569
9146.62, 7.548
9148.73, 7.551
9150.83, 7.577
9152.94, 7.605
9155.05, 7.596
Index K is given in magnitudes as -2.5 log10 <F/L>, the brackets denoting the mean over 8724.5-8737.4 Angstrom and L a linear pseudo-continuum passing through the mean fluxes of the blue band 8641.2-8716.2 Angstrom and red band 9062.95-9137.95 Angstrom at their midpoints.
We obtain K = -0.02 mag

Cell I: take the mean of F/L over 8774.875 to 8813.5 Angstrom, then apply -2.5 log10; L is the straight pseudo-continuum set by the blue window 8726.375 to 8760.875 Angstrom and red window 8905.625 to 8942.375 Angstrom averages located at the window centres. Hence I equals -0.01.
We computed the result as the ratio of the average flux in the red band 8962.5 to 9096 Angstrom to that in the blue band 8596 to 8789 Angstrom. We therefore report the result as 0.96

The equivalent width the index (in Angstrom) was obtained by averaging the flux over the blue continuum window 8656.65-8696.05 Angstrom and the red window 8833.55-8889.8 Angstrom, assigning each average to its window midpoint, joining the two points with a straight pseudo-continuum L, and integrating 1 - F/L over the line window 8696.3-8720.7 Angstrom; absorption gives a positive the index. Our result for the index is -0.8 Angstrom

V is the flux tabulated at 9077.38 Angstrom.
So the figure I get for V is 7.632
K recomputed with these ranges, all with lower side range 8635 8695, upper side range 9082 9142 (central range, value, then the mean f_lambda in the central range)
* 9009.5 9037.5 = 0.02 mag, 7.52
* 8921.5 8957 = -0.01 mag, 7.79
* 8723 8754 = -0.01 mag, 7.95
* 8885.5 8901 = -0.03 mag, 7.95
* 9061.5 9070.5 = -0.01 mag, 7.69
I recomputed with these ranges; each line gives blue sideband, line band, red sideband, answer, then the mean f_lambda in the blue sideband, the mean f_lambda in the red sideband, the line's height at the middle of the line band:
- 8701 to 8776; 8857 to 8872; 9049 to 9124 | 0.026 mag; 7.94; 7.62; 7.83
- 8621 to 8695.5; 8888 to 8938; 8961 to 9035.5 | -0.018 mag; 7.94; 7.62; 7.7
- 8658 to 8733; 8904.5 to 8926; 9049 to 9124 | -0.008 mag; 7.85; 7.62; 7.72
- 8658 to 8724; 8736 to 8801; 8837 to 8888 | -0.013 mag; 7.83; 7.81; 7.82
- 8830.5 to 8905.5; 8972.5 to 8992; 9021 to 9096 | -0.003 mag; 7.85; 7.62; 7.71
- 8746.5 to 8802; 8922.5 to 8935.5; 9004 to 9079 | 0.003 mag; 7.91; 7.61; 7.73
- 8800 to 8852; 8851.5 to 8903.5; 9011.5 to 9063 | 0.002 mag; 7.91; 7.59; 7.83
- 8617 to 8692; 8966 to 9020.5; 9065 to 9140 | 0.007 mag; 7.94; 7.59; 7.67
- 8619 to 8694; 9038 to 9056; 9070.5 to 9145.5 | -0.005 mag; 7.94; 7.58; 7.63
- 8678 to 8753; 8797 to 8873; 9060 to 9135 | -0.002 mag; 7.96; 7.59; 7.85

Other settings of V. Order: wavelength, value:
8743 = 7.897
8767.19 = 7.944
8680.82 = 7.831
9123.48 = 7.476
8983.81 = 7.711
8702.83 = 7.995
